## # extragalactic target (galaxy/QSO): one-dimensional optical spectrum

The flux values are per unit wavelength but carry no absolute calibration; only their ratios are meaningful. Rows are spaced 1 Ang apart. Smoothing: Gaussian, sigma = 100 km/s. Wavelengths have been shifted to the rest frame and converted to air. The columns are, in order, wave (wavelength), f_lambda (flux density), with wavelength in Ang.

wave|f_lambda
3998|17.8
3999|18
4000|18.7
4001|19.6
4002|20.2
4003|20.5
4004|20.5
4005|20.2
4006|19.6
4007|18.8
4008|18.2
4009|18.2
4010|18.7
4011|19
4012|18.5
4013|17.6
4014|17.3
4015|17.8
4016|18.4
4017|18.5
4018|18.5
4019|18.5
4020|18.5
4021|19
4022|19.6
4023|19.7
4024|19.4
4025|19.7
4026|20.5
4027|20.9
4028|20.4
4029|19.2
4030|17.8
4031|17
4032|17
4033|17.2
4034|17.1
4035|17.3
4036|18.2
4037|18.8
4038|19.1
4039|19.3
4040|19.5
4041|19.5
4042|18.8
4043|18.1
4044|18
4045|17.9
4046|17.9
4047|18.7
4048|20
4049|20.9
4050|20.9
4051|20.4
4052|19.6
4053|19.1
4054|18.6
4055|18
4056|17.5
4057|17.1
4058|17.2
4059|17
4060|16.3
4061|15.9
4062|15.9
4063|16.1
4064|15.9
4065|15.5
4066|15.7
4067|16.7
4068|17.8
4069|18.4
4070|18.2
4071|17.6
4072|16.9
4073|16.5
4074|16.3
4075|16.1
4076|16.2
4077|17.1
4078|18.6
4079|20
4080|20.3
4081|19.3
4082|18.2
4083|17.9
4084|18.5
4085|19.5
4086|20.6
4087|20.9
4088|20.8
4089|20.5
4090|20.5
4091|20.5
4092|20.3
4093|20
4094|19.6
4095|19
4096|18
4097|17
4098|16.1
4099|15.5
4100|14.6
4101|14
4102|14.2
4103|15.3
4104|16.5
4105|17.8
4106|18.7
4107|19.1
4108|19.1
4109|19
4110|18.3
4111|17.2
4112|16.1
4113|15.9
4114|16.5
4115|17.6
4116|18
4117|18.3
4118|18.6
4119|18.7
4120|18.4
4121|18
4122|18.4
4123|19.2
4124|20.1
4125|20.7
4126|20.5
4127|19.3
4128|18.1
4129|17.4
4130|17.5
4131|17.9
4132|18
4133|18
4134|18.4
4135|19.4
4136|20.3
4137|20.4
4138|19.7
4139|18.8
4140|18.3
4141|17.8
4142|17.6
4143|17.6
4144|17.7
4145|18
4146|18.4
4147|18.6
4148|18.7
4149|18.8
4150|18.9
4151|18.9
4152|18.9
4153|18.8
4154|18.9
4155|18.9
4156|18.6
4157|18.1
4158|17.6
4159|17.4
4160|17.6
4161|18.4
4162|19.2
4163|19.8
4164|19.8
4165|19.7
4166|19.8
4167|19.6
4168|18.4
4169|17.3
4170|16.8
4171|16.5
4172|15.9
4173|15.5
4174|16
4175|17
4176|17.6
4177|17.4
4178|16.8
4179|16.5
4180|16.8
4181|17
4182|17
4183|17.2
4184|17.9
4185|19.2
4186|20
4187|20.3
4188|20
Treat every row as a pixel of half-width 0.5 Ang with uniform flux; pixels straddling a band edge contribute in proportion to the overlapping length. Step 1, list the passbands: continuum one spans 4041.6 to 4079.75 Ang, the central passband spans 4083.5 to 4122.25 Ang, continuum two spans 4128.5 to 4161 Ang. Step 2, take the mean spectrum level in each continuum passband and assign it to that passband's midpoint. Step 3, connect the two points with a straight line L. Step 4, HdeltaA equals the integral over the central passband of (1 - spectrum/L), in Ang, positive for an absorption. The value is 0.0 Ang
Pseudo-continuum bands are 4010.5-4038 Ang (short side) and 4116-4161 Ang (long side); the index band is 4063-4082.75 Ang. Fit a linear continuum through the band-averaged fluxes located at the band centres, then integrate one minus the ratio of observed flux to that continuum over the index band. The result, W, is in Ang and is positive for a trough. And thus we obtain 1.25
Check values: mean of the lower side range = 18.6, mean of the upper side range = 18.6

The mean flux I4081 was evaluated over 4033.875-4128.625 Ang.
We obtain 18.1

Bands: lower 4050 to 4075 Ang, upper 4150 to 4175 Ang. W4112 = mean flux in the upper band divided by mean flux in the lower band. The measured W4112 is 1.05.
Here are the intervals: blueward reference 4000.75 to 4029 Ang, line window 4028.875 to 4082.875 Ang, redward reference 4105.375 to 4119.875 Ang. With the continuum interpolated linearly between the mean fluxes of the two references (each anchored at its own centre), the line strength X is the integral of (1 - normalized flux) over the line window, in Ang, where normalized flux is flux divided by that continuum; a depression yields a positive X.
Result 2.1 Ang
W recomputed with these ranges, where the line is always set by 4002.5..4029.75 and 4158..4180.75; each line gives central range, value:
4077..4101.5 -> -0.4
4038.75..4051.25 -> -0.2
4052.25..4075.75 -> 2.1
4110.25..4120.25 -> 0.4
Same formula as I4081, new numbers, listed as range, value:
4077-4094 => 19.7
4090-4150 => 18.2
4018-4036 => 18.7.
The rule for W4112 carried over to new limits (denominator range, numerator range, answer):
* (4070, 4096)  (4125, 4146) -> 0.99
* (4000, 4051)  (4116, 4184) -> 0.97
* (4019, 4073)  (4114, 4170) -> 1.02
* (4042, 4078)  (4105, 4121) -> 1.02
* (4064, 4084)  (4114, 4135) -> 1.06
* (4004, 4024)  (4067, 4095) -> 1.00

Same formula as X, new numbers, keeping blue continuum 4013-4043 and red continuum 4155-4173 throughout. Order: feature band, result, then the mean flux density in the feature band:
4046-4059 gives -0.2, 18.9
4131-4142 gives -0.3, 18.8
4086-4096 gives -0.9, 20.1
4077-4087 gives -0.4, 19.2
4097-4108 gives 1.2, 16.4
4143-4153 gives -0.1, 18.5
